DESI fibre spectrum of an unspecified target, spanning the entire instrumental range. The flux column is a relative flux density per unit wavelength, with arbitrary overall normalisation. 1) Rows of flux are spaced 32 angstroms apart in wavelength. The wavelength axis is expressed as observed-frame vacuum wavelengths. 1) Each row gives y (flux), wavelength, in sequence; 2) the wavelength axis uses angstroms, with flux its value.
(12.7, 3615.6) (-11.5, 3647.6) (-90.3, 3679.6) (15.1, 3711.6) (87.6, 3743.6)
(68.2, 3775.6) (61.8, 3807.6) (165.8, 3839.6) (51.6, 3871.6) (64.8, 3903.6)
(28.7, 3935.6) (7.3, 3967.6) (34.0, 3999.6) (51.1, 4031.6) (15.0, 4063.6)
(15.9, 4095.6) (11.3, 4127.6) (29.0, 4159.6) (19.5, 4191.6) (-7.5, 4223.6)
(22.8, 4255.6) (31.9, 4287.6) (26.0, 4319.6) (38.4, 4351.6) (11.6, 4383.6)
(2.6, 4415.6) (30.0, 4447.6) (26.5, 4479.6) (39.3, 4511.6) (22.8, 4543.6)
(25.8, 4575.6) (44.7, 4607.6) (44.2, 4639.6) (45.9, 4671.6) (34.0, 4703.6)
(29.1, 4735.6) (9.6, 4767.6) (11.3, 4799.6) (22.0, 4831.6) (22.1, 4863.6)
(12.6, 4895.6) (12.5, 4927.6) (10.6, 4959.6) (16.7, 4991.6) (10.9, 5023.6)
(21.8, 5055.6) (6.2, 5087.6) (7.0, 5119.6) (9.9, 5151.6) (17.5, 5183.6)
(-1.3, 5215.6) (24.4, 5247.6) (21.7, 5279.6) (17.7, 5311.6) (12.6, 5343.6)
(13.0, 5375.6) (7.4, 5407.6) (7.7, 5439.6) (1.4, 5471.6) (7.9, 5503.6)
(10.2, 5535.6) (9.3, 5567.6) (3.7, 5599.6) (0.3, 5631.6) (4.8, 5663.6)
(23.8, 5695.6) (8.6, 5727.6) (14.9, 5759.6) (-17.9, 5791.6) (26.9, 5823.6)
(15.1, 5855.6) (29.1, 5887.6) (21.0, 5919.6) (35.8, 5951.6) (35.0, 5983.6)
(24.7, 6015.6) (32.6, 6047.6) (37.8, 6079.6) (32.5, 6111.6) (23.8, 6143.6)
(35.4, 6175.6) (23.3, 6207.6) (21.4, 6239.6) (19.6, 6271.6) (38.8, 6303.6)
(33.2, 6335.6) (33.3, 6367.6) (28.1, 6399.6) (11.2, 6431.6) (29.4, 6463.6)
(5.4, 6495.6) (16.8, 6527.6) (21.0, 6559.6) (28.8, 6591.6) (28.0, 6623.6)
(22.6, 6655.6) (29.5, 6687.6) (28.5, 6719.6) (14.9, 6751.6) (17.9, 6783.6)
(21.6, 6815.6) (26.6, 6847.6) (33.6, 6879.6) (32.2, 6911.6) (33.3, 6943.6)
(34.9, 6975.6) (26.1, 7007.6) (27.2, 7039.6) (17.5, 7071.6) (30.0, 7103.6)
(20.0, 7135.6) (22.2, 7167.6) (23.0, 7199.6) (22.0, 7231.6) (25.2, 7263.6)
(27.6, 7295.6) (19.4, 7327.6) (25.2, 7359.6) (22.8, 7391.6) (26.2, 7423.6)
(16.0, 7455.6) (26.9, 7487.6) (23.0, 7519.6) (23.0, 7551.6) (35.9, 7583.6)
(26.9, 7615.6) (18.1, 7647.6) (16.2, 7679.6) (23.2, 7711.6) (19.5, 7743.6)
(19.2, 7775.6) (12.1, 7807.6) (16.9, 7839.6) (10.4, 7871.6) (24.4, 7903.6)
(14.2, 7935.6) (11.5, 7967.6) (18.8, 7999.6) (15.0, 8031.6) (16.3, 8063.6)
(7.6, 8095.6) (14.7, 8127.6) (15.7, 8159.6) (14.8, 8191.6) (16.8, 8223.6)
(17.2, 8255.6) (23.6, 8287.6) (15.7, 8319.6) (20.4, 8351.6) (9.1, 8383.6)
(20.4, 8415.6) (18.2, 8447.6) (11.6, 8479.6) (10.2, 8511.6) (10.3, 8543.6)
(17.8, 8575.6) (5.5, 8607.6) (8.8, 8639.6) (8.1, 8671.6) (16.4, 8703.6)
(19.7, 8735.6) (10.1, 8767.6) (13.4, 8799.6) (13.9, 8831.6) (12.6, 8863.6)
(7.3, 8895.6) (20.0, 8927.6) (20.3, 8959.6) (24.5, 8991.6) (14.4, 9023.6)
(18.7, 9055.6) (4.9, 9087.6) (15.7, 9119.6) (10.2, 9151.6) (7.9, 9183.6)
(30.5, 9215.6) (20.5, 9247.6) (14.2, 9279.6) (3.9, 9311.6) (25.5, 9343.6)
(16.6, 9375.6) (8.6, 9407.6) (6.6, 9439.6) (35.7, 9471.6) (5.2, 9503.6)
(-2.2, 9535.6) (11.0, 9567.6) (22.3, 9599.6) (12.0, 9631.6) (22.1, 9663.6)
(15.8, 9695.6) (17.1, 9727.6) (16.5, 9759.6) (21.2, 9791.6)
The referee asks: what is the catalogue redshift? 1.47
